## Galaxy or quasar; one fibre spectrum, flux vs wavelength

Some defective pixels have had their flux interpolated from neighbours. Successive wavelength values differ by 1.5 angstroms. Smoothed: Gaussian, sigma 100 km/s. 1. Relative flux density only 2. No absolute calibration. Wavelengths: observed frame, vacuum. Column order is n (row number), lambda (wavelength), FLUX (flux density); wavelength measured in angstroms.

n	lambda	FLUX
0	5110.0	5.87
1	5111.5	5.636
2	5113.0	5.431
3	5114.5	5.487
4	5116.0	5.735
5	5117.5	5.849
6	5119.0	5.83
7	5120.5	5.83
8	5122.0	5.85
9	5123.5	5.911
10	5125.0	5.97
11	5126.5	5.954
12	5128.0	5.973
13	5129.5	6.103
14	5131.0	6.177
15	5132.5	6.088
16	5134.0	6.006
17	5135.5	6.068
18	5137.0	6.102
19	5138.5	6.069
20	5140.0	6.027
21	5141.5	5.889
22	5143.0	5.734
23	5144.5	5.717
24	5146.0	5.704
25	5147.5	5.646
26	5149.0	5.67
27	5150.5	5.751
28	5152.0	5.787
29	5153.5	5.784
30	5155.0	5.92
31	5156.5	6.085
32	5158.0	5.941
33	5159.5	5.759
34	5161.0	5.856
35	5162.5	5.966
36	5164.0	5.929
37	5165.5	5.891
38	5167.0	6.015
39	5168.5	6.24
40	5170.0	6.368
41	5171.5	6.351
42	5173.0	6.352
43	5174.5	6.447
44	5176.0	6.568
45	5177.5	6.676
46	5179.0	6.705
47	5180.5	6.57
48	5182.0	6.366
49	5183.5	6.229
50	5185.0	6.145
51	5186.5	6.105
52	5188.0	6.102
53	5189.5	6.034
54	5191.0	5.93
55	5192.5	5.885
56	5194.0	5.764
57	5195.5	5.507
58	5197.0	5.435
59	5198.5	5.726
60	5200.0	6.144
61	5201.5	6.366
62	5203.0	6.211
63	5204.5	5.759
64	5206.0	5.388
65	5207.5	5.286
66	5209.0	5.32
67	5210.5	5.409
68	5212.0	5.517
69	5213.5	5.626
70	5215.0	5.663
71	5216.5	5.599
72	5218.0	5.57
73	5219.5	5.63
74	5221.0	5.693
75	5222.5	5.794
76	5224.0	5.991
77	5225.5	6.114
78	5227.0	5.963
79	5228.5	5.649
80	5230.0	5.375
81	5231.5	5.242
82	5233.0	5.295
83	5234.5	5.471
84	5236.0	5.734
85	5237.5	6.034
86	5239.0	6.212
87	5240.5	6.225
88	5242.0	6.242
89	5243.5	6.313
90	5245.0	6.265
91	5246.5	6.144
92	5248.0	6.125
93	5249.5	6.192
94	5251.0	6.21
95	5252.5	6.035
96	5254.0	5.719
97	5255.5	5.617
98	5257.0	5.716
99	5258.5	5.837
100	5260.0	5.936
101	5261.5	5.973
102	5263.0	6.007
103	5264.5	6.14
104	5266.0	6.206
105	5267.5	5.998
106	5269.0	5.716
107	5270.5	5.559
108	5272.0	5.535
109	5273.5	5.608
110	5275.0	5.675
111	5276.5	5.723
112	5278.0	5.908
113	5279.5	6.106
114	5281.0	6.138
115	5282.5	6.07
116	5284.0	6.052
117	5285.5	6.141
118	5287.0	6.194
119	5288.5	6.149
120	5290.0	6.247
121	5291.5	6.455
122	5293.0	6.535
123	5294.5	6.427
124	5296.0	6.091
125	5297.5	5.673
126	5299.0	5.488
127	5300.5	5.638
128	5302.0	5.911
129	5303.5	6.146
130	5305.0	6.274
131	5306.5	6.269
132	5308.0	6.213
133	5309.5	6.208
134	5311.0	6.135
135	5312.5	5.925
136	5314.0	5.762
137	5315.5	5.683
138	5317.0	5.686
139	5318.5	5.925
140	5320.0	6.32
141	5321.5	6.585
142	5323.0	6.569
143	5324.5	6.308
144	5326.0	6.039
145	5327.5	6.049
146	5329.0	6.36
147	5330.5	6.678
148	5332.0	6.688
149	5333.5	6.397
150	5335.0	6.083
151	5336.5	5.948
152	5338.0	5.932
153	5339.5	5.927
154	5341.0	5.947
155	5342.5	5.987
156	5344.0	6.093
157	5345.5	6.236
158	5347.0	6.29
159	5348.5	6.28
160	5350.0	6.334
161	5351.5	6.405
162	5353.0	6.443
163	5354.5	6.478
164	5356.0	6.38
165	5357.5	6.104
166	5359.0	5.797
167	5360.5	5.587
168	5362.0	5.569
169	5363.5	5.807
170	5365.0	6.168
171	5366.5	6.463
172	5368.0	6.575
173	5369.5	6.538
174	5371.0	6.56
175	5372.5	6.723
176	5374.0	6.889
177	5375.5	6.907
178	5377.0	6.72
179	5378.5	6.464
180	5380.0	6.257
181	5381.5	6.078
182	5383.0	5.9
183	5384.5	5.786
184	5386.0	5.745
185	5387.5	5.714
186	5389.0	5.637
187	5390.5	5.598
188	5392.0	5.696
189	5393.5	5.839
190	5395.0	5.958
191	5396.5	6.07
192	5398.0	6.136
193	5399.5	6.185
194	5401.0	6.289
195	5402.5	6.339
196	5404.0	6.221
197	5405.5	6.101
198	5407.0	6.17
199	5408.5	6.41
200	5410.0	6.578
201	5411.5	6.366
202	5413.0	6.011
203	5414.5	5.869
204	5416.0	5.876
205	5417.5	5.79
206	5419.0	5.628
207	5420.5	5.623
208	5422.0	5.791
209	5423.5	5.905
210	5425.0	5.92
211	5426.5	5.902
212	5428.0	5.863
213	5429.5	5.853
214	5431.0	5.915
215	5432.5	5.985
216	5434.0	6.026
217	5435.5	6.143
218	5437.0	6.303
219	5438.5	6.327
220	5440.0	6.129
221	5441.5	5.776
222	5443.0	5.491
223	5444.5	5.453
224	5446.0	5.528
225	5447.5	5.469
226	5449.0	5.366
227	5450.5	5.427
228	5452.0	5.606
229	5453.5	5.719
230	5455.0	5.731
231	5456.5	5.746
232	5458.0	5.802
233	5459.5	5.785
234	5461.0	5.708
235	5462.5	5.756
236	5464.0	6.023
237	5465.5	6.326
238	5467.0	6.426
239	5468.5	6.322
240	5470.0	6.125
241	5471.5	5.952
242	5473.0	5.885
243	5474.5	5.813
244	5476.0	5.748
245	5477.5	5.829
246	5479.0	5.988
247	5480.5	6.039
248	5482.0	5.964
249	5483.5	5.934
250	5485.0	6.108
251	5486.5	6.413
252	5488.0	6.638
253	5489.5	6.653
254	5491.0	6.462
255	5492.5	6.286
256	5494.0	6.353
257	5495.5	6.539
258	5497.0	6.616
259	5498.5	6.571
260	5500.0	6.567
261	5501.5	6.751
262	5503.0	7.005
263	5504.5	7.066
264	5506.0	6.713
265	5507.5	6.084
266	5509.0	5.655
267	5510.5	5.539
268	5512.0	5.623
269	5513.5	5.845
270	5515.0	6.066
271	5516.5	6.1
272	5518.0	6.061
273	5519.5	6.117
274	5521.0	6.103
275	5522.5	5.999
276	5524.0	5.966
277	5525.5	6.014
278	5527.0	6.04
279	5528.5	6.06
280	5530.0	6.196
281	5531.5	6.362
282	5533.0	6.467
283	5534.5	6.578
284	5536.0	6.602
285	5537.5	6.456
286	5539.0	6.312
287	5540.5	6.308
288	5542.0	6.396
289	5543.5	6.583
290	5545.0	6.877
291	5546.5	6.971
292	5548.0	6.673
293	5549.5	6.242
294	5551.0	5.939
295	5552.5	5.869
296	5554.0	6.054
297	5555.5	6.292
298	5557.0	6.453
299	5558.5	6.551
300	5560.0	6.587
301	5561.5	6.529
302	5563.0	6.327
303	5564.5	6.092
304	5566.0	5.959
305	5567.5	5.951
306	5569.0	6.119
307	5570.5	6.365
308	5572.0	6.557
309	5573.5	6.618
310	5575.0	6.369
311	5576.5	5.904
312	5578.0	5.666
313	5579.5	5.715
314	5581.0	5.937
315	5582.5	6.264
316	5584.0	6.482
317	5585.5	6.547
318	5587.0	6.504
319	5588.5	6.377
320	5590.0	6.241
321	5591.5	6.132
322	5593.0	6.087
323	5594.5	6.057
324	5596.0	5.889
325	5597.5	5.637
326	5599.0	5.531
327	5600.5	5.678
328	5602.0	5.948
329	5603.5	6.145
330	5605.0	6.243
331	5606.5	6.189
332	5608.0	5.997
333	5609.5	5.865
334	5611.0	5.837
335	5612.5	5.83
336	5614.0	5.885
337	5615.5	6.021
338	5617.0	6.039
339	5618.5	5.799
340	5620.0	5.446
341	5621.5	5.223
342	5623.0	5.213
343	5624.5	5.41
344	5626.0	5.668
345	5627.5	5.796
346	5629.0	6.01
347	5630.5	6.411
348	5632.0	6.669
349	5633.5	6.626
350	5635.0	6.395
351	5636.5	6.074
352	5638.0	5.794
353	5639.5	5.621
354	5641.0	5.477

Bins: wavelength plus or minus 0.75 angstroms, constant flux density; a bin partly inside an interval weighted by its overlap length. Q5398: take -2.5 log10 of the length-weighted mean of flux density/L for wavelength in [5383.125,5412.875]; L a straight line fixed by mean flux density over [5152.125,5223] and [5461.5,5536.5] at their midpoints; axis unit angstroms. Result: 0.014 mag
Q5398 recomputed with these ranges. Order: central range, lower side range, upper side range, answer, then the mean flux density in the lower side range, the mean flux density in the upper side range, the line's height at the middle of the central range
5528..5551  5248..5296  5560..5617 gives -0.06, 6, 6.1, 6.08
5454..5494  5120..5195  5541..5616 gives 0.02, 6.04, 6.18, 6.15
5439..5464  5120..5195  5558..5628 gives 0.07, 6.04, 6.03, 6.03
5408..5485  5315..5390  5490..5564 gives 0.07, 6.2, 6.32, 6.27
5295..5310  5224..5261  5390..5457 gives -0.02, 5.9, 5.92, 5.91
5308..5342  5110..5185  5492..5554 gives 0.00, 6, 6.3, 6.14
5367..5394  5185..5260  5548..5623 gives -0.05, 5.82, 6.08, 5.94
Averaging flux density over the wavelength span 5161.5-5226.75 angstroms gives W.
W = 5.96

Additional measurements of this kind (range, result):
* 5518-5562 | 6.33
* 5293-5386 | 6.18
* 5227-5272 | 5.9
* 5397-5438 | 6.05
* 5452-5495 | 6.05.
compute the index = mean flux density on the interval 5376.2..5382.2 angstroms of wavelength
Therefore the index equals 6.39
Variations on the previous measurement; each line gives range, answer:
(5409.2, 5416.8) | 6.14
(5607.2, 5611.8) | 5.9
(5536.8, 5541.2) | 6.36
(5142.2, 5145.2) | 5.73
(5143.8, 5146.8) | 5.71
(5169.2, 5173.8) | 6.36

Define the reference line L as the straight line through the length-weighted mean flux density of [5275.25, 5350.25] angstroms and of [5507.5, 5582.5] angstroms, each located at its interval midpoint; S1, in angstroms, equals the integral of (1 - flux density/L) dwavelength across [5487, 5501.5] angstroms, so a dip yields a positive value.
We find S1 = -0.8 angstroms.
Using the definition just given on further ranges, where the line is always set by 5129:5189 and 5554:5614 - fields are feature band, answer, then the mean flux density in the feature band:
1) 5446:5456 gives 0.9 angstroms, 5.56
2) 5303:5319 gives 0.2 angstroms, 6.02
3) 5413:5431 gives 0.8 angstroms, 5.83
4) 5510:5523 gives 0.4 angstroms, 5.95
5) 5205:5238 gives 2.6 angstroms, 5.61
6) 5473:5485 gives 0.4 angstroms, 5.91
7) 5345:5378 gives -1.2 angstroms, 6.33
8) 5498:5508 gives -0.9 angstroms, 6.7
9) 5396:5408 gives -0.2 angstroms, 6.2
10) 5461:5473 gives 0.1 angstroms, 6.09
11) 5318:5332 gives -0.6 angstroms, 6.34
